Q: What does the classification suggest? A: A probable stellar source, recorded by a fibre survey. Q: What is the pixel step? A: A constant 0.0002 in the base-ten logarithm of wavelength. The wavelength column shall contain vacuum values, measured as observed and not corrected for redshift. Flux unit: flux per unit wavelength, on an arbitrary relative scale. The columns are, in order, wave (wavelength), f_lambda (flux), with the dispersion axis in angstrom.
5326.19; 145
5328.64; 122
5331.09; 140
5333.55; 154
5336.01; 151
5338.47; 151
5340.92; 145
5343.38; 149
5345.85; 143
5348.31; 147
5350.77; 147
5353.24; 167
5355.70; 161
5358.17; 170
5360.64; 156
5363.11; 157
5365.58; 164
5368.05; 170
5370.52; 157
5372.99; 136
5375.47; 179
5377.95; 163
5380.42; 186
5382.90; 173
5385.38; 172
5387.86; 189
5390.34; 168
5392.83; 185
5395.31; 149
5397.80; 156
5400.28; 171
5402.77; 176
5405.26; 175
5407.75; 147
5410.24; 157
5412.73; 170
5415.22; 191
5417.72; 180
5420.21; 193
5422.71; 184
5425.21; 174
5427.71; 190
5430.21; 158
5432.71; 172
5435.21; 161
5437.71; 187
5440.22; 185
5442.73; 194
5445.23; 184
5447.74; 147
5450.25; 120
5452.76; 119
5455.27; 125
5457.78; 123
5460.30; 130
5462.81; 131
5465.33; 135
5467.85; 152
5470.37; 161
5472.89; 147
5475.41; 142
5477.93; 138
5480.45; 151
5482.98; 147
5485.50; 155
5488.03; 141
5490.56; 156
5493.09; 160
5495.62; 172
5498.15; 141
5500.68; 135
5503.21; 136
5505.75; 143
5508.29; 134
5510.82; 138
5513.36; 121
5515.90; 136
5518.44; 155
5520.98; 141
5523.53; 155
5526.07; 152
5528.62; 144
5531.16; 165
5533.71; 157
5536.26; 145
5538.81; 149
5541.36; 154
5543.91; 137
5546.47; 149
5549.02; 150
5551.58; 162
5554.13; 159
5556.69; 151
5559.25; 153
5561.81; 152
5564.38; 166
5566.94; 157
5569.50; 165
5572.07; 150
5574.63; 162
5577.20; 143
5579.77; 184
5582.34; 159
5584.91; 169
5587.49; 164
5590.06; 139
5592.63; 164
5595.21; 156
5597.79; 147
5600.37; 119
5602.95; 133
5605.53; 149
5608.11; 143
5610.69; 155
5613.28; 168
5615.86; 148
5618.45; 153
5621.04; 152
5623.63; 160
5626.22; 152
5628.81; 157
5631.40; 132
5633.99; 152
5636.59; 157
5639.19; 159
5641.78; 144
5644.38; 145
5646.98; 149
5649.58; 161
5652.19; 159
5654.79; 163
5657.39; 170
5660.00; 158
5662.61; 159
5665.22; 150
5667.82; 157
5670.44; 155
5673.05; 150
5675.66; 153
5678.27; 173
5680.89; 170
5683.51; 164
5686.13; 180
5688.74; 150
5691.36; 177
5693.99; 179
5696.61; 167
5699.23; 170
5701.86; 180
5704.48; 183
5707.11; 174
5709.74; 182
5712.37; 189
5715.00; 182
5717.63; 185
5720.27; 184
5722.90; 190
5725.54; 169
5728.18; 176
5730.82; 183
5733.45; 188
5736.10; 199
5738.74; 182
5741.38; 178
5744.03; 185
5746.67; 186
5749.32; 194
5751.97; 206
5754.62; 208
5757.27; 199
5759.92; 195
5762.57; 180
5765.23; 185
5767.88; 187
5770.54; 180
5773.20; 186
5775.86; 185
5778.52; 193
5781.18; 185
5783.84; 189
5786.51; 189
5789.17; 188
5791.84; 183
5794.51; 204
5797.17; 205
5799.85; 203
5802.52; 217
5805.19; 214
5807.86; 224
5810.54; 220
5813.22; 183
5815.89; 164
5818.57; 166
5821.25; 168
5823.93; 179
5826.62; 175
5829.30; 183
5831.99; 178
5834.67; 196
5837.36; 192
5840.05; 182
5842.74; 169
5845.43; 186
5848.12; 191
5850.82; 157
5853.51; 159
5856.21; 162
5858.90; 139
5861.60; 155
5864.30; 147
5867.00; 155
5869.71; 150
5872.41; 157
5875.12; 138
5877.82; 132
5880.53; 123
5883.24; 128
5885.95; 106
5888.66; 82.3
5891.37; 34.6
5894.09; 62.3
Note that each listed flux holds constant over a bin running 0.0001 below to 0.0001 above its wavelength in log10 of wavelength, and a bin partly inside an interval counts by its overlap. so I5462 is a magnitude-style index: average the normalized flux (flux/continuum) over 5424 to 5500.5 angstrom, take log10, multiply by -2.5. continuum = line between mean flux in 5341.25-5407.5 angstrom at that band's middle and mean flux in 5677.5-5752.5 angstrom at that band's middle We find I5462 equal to 0.10 mag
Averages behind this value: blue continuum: 164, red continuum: 180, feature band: 153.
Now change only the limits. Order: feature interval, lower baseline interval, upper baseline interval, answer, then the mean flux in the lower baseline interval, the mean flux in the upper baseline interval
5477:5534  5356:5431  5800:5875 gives 0.17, 170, 176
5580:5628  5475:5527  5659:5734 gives 0.05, 145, 172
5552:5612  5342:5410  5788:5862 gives 0.12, 163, 184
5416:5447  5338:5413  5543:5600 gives -0.12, 163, 156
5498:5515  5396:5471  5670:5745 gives 0.22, 161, 176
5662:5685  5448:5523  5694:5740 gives 0.10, 141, 181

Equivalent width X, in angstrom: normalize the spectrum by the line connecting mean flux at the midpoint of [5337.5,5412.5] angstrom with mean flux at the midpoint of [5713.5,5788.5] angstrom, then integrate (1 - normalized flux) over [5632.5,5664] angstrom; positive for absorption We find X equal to 4.3 angstrom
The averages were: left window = 162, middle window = 156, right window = 187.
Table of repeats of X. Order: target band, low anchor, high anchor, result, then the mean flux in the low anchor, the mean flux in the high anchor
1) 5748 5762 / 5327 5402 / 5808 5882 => -2.80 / 159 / 168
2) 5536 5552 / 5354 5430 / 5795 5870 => 2.24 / 170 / 180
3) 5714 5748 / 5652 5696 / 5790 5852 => -2.11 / 163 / 189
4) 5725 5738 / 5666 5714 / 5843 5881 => -1.40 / 170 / 155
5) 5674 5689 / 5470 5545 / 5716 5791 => 0.85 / 147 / 188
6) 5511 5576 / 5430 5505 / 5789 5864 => 2.39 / 150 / 183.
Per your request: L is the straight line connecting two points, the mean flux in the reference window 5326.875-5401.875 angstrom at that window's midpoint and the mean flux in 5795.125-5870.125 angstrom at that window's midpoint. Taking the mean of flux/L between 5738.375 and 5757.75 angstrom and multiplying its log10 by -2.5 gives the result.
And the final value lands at -0.10 mag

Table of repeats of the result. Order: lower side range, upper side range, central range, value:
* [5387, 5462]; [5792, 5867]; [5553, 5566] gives 0.10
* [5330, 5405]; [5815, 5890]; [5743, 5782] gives -0.20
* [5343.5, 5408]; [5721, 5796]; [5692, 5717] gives 0.04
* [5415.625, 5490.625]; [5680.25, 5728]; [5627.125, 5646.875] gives 0.15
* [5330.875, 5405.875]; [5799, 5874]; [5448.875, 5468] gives 0.27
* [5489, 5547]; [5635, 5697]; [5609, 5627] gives 0.00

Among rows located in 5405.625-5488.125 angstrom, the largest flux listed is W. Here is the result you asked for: 194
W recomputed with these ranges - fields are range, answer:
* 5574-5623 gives 184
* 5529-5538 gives 165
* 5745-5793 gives 208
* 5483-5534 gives 172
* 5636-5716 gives 189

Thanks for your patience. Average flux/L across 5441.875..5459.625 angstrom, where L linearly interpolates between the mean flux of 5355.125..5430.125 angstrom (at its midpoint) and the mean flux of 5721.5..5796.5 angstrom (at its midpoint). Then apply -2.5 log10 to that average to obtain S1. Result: 0.21 mag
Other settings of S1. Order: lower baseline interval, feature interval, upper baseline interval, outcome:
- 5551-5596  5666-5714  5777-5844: 0.029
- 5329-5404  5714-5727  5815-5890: -0.149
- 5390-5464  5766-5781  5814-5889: -0.166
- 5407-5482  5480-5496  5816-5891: 0.030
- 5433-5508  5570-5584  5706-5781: 0.024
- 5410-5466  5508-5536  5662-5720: 0.131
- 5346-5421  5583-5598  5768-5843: 0.134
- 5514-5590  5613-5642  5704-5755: 0.101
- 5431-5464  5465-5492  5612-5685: 0.034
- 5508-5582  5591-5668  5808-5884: 0.025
